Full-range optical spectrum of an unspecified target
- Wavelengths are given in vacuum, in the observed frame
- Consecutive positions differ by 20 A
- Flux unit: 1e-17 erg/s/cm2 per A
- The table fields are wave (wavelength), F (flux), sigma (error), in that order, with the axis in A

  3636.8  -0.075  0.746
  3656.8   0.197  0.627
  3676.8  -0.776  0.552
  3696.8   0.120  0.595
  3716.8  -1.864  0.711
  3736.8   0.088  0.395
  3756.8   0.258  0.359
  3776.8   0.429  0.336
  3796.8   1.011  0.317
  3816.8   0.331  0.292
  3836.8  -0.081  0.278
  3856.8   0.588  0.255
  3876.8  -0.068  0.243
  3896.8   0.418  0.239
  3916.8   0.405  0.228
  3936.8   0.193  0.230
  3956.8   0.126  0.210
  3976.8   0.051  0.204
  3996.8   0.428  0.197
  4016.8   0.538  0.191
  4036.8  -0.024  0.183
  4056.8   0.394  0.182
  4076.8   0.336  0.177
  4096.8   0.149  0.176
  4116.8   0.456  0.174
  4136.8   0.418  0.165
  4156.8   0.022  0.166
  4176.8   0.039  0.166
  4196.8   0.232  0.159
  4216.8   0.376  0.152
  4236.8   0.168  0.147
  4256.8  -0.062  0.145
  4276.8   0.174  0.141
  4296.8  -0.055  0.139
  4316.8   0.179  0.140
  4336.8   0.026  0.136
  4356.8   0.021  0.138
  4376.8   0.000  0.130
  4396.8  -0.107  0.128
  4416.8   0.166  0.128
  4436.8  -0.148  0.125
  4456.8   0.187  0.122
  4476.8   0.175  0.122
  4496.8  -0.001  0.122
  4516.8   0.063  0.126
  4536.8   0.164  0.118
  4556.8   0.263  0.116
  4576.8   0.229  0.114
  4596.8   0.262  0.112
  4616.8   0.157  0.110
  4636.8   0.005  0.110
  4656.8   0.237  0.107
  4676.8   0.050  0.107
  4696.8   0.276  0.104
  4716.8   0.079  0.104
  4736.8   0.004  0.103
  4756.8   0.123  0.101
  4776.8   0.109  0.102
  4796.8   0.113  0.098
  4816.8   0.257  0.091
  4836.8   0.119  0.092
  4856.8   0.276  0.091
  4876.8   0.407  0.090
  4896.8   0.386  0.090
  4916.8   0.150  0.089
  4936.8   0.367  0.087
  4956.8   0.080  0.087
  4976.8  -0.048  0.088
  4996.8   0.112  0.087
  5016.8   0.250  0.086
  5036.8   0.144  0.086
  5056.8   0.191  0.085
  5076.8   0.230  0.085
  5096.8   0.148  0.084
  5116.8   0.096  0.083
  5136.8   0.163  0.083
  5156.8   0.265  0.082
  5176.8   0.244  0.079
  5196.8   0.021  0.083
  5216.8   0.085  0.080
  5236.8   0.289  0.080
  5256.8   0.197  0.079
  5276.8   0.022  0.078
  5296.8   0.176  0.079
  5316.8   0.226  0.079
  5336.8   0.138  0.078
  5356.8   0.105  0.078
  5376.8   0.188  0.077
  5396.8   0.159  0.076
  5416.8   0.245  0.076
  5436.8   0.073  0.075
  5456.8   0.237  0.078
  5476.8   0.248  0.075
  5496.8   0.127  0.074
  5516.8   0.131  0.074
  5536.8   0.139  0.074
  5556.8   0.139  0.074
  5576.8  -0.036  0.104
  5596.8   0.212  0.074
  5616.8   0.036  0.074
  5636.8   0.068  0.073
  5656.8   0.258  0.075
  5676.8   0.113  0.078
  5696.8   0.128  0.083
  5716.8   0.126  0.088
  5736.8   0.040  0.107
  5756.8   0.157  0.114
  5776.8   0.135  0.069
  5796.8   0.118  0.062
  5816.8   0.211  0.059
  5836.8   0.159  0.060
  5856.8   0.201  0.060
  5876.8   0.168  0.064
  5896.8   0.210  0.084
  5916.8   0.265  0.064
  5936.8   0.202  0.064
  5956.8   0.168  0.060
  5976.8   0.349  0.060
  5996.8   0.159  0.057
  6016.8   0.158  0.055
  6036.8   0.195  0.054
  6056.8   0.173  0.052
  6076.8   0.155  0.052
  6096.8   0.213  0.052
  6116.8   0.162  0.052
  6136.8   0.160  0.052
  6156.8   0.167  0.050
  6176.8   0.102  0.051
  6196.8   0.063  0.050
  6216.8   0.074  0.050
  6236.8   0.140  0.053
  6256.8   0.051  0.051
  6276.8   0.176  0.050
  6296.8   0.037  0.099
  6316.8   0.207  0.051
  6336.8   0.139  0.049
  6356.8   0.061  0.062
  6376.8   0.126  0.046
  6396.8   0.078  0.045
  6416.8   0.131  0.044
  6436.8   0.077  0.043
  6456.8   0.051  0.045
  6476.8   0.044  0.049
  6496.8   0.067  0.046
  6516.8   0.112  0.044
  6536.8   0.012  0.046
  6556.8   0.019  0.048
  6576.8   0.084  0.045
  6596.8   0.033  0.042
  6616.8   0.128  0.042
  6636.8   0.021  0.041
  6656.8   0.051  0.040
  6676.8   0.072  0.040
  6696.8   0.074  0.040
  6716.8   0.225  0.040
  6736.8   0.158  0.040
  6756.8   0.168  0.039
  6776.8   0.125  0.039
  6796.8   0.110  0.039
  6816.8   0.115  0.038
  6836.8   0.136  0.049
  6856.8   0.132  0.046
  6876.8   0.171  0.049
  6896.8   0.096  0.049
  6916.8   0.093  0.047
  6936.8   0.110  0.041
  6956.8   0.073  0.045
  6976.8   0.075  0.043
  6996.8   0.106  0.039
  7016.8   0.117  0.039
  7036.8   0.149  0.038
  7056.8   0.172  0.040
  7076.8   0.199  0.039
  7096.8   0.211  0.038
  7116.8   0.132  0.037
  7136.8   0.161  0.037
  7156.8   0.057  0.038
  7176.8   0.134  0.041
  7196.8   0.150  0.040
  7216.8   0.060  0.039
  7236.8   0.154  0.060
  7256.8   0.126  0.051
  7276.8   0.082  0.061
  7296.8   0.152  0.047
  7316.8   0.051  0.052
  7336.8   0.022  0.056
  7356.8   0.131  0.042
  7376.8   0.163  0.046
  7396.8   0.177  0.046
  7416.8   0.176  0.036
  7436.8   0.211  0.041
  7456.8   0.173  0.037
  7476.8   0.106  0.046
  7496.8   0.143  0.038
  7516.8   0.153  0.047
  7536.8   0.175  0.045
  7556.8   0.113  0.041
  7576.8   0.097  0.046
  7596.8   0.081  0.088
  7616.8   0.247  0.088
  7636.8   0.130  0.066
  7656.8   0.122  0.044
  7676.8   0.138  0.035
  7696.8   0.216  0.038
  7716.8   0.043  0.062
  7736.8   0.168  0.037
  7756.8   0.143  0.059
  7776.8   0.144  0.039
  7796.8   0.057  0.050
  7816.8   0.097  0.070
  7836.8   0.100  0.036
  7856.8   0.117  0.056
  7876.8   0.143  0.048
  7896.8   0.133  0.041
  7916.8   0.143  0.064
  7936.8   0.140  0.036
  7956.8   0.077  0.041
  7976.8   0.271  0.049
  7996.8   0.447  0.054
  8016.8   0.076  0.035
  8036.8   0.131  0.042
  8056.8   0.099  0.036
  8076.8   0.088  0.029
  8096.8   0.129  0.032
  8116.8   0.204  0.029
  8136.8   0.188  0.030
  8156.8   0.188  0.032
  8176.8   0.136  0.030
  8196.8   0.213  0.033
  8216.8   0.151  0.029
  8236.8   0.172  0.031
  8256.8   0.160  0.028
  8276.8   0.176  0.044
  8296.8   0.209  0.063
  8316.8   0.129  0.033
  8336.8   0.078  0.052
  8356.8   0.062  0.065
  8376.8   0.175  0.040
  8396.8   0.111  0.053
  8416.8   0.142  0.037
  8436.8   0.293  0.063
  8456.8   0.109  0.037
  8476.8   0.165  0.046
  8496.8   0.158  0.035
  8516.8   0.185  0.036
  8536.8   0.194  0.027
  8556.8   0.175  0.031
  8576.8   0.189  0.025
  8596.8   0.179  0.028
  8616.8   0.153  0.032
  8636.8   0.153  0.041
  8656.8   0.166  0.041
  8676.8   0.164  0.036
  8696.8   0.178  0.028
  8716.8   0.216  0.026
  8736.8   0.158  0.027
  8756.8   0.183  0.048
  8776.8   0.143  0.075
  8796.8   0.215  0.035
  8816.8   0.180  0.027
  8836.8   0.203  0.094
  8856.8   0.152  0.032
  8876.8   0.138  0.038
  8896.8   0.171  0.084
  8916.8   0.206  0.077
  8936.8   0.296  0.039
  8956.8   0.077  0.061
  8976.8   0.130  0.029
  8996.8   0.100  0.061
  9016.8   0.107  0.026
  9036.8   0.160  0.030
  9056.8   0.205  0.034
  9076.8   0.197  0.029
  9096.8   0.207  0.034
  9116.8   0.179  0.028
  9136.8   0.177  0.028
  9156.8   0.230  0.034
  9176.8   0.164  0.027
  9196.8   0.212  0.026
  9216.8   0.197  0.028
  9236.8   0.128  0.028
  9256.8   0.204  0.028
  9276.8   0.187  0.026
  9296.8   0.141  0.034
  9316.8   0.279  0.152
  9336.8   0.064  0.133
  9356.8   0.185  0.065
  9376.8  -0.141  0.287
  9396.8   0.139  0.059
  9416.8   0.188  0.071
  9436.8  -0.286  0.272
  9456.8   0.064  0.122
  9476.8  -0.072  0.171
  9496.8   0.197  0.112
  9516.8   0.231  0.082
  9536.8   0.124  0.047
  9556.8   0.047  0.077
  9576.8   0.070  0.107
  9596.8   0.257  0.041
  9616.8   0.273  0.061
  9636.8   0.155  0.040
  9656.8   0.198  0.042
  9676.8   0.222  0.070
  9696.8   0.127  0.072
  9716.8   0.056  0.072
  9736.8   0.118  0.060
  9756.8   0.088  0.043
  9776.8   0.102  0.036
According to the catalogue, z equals 1.143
